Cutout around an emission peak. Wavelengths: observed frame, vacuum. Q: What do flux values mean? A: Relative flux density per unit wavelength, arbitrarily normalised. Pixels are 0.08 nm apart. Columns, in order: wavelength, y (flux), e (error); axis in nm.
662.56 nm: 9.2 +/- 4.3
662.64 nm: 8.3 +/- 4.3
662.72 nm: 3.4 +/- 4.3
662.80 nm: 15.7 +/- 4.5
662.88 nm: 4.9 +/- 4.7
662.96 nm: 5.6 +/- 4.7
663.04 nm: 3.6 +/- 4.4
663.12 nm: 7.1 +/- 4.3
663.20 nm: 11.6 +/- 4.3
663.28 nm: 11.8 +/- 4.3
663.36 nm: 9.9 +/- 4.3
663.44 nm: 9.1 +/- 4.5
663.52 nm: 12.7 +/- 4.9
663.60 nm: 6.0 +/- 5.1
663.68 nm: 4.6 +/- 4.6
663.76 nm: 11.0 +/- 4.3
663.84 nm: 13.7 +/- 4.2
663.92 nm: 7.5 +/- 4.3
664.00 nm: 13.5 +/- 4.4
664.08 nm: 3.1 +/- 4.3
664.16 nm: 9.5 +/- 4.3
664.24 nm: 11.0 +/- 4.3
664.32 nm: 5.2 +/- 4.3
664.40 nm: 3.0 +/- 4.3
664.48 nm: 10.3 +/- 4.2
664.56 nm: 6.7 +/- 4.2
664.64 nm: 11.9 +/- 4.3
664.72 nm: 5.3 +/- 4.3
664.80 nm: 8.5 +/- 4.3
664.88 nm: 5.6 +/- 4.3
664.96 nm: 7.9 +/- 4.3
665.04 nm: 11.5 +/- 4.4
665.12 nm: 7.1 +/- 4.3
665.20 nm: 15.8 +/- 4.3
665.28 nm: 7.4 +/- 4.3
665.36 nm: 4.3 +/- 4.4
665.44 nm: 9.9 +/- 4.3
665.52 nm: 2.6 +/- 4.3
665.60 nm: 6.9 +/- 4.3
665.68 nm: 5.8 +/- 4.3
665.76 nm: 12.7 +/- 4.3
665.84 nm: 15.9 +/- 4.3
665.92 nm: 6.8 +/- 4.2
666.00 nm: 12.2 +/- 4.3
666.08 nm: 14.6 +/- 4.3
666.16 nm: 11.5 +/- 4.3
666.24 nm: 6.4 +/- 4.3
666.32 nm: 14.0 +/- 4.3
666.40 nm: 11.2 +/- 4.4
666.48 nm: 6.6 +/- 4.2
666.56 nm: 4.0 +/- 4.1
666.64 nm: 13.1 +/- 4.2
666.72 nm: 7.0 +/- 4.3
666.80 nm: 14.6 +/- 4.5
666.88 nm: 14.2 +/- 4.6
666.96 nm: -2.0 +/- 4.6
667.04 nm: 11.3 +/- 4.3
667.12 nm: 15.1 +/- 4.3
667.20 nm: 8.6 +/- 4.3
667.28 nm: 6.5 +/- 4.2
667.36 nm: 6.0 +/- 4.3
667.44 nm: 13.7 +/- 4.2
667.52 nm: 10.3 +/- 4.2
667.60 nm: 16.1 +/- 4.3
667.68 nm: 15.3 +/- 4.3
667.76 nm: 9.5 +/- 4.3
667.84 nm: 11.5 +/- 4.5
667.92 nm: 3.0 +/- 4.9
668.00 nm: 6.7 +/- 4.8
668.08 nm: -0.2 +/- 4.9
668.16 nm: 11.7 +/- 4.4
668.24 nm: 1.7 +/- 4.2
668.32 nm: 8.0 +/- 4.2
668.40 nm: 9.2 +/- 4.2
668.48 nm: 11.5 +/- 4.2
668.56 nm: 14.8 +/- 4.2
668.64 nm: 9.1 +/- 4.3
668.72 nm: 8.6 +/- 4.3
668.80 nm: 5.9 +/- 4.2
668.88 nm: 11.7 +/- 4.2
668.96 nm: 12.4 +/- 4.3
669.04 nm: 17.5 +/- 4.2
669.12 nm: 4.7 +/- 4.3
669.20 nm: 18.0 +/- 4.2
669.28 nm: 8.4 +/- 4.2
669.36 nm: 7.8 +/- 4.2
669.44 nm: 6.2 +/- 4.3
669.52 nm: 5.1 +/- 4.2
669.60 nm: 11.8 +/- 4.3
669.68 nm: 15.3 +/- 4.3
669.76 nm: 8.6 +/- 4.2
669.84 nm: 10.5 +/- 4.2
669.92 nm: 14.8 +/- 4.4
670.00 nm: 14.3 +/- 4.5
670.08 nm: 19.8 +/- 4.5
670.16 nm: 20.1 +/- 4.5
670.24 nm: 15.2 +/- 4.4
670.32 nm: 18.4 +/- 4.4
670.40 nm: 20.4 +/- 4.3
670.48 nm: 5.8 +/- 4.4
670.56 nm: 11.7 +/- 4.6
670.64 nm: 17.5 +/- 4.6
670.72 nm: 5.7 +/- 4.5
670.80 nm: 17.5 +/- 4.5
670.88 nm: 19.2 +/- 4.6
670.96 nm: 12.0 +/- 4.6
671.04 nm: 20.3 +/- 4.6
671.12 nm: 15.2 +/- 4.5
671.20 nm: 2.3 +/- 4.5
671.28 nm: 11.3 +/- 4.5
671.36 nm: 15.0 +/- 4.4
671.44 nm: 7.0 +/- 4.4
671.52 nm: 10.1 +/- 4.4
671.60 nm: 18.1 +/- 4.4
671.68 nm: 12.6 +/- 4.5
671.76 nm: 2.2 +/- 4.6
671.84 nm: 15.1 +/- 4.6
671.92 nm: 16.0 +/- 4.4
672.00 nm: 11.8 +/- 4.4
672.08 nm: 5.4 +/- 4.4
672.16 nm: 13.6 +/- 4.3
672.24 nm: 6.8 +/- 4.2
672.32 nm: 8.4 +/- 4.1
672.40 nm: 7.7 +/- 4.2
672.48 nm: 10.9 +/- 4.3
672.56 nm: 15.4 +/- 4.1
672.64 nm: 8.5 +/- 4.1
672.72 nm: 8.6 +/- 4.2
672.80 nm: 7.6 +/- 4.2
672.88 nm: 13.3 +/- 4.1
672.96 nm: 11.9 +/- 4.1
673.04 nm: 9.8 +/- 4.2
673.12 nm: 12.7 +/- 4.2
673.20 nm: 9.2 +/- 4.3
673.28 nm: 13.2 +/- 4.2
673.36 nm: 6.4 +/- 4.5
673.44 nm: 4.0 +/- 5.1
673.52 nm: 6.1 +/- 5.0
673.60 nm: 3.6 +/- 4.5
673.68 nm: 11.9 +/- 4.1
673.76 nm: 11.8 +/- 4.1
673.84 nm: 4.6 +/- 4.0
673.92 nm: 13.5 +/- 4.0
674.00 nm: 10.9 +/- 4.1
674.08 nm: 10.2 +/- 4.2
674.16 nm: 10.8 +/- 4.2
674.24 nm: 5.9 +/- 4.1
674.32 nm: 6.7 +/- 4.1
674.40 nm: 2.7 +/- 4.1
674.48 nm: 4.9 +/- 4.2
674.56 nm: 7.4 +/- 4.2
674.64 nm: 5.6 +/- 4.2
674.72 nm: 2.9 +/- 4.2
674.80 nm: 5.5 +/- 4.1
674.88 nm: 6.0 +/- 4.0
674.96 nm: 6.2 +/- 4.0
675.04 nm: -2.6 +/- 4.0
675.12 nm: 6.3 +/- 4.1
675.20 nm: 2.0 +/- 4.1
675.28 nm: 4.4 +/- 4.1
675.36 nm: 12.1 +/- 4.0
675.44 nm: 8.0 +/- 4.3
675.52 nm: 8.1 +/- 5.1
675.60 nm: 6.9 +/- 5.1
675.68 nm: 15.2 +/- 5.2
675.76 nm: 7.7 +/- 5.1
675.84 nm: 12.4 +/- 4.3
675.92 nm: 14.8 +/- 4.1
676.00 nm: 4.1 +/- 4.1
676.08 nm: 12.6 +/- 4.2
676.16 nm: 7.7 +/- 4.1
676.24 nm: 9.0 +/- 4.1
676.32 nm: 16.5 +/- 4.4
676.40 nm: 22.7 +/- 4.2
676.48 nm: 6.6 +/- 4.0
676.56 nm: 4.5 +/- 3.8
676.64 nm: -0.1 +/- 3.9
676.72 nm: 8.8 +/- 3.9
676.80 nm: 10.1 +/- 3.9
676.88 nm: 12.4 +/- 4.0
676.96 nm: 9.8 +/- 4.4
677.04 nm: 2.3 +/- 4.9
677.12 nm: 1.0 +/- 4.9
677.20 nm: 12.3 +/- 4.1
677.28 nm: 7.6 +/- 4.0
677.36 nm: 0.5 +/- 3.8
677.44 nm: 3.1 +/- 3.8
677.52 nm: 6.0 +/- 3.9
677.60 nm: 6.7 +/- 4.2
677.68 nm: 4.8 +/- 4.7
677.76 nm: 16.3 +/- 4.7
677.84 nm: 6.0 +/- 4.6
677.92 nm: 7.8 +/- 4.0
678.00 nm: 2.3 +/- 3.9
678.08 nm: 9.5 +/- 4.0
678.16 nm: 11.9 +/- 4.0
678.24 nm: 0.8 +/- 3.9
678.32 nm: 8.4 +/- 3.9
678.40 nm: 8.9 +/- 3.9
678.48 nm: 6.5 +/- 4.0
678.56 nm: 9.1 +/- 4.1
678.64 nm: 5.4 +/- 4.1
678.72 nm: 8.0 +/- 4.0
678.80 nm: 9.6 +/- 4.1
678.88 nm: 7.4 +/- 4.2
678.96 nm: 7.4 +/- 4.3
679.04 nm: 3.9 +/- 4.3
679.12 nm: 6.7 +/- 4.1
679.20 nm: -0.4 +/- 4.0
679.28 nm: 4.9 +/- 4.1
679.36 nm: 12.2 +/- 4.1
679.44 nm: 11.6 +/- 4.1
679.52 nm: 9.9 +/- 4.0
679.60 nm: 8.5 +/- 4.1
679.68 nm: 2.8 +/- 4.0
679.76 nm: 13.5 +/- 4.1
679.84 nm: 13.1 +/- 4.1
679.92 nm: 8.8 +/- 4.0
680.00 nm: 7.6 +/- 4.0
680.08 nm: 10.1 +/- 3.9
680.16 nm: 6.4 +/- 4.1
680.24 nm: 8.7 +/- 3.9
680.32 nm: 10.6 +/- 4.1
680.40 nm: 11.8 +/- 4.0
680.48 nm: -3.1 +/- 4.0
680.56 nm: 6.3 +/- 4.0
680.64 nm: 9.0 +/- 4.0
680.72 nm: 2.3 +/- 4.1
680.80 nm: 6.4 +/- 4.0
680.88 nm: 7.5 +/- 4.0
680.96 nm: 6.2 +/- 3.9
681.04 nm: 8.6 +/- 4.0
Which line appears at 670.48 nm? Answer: C III]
